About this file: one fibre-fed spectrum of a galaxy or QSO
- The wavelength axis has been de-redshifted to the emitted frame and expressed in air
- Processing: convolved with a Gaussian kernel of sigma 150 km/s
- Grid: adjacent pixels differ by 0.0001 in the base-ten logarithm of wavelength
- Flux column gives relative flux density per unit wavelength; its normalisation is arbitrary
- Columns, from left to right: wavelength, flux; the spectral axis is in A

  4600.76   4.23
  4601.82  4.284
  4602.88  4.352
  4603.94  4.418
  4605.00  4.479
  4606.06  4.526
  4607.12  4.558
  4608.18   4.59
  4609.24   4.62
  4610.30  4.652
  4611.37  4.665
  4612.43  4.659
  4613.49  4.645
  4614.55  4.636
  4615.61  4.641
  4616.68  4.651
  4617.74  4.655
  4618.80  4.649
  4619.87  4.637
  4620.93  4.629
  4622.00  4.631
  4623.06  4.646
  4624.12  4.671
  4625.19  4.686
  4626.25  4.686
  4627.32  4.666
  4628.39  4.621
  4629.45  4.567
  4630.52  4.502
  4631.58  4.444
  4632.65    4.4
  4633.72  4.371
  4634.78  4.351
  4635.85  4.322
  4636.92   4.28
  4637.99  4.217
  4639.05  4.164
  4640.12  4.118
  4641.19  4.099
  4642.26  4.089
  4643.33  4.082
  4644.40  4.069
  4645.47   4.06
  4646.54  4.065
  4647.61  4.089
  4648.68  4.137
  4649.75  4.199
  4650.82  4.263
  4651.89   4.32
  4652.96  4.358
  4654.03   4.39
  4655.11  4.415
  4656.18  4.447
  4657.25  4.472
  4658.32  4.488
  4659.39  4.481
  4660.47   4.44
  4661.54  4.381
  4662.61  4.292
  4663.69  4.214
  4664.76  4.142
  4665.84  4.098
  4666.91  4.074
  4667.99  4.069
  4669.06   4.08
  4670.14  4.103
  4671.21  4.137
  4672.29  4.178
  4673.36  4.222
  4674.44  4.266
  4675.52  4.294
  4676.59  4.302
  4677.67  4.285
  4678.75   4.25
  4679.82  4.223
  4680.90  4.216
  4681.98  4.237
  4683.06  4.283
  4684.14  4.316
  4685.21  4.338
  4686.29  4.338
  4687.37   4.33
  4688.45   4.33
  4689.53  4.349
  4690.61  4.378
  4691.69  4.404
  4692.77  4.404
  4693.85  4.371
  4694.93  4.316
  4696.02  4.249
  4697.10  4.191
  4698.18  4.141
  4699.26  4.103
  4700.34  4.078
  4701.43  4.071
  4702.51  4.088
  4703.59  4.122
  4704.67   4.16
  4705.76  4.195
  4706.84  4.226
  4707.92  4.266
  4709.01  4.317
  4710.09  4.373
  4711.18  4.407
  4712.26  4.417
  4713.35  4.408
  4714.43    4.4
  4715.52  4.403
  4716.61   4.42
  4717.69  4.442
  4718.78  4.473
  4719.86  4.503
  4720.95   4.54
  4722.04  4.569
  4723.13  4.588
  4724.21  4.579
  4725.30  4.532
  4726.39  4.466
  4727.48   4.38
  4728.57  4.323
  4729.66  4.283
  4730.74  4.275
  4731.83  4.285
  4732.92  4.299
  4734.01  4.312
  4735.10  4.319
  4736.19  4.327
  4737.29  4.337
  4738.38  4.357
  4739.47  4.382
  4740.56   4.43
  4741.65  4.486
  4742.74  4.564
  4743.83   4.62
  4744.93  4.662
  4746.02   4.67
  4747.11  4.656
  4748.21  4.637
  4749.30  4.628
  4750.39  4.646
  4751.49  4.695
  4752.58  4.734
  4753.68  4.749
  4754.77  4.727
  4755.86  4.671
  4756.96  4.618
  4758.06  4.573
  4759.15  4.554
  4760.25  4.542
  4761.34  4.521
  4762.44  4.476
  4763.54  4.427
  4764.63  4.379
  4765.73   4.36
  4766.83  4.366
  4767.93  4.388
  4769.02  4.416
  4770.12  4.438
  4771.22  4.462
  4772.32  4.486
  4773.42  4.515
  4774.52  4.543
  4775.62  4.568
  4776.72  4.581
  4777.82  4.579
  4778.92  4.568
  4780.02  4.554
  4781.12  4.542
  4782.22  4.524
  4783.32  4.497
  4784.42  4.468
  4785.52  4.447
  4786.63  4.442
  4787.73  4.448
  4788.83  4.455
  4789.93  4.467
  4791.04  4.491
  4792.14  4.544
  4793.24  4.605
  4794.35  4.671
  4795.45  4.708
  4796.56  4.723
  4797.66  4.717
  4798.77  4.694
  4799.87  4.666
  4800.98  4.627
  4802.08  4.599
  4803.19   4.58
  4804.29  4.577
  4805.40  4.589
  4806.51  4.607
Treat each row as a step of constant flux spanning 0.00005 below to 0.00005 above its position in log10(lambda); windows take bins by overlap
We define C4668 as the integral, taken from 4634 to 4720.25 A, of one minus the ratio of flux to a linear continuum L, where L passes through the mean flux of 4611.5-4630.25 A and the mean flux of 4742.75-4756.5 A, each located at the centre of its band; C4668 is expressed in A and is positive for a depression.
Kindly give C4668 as 7.26 A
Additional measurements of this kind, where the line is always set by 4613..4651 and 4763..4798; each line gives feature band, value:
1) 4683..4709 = 1.2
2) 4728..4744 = 0.4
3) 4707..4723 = 0.1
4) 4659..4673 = 0.7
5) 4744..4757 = -0.5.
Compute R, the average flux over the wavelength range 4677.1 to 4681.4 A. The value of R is 4.24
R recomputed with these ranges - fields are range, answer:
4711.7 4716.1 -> 4.4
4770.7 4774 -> 4.48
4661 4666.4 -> 4.23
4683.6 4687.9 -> 4.34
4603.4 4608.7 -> 4.52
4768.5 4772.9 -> 4.45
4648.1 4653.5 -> 4.26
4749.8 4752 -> 4.66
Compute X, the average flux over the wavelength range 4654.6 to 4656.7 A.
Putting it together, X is 4.44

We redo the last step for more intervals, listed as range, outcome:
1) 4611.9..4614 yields 4.66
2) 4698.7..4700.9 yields 4.08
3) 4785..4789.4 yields 4.45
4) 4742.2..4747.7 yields 4.63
